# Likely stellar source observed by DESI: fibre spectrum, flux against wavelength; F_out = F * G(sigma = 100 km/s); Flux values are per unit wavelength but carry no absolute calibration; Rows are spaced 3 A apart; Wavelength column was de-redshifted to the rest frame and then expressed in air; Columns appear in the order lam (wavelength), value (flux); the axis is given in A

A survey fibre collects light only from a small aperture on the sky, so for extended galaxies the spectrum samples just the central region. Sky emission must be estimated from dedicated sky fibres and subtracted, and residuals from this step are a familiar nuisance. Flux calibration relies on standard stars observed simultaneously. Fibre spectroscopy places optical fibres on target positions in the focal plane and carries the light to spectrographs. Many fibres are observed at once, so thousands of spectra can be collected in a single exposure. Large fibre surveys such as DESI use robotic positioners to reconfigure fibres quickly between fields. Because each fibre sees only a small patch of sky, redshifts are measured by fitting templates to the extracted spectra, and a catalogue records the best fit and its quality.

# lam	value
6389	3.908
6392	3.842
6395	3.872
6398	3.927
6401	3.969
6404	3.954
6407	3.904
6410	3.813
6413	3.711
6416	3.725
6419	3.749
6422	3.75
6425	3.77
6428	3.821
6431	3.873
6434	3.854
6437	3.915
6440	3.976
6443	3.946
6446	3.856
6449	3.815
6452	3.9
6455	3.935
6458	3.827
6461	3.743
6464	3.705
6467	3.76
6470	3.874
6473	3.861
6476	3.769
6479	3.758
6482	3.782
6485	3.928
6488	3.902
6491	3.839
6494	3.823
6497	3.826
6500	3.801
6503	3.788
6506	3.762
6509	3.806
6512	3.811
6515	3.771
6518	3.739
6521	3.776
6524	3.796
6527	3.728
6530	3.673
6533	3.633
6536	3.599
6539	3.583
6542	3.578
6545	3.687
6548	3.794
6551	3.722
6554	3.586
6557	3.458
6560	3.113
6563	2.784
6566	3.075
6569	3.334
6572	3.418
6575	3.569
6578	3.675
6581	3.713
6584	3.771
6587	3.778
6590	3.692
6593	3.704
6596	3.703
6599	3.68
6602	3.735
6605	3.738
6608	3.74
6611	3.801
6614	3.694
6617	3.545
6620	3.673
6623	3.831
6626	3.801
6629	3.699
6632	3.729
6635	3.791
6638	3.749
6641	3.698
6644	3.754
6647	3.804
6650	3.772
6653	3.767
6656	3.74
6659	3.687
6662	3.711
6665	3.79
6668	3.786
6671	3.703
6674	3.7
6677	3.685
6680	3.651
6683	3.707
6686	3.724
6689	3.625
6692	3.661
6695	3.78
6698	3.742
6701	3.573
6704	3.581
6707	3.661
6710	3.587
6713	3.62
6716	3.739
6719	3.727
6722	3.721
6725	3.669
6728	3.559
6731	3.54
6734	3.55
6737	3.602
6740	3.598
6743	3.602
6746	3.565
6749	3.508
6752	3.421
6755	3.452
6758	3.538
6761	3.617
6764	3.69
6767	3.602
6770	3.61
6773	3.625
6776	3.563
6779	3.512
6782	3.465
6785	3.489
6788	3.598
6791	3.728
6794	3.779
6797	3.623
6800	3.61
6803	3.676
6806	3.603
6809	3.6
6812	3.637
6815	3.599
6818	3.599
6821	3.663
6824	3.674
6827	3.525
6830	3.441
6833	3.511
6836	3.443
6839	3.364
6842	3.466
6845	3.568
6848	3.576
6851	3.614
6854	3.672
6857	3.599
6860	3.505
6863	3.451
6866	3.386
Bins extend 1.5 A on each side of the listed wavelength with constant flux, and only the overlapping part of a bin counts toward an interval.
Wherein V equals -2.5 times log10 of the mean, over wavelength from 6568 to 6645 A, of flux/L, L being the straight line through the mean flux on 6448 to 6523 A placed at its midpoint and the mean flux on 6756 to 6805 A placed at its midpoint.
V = 0.01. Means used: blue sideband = 3.81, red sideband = 3.61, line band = 3.69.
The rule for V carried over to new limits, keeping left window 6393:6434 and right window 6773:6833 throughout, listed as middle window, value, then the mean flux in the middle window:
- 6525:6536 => 0.027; 3.67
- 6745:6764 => 0.030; 3.53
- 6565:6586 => 0.063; 3.52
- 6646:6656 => -0.024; 3.77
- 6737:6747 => 0.013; 3.59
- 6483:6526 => -0.009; 3.81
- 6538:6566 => 0.089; 3.45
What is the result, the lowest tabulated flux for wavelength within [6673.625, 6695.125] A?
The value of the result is 3.625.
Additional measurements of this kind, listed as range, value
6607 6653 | 3.545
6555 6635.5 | 2.784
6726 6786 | 3.421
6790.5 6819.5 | 3.599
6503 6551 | 3.578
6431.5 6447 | 3.854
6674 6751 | 3.508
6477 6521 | 3.739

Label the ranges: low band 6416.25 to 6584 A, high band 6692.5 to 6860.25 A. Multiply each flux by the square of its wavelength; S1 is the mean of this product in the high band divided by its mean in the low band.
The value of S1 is 1.1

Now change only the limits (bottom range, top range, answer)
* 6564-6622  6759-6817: 1.05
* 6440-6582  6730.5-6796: 1.04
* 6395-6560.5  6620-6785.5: 1.04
